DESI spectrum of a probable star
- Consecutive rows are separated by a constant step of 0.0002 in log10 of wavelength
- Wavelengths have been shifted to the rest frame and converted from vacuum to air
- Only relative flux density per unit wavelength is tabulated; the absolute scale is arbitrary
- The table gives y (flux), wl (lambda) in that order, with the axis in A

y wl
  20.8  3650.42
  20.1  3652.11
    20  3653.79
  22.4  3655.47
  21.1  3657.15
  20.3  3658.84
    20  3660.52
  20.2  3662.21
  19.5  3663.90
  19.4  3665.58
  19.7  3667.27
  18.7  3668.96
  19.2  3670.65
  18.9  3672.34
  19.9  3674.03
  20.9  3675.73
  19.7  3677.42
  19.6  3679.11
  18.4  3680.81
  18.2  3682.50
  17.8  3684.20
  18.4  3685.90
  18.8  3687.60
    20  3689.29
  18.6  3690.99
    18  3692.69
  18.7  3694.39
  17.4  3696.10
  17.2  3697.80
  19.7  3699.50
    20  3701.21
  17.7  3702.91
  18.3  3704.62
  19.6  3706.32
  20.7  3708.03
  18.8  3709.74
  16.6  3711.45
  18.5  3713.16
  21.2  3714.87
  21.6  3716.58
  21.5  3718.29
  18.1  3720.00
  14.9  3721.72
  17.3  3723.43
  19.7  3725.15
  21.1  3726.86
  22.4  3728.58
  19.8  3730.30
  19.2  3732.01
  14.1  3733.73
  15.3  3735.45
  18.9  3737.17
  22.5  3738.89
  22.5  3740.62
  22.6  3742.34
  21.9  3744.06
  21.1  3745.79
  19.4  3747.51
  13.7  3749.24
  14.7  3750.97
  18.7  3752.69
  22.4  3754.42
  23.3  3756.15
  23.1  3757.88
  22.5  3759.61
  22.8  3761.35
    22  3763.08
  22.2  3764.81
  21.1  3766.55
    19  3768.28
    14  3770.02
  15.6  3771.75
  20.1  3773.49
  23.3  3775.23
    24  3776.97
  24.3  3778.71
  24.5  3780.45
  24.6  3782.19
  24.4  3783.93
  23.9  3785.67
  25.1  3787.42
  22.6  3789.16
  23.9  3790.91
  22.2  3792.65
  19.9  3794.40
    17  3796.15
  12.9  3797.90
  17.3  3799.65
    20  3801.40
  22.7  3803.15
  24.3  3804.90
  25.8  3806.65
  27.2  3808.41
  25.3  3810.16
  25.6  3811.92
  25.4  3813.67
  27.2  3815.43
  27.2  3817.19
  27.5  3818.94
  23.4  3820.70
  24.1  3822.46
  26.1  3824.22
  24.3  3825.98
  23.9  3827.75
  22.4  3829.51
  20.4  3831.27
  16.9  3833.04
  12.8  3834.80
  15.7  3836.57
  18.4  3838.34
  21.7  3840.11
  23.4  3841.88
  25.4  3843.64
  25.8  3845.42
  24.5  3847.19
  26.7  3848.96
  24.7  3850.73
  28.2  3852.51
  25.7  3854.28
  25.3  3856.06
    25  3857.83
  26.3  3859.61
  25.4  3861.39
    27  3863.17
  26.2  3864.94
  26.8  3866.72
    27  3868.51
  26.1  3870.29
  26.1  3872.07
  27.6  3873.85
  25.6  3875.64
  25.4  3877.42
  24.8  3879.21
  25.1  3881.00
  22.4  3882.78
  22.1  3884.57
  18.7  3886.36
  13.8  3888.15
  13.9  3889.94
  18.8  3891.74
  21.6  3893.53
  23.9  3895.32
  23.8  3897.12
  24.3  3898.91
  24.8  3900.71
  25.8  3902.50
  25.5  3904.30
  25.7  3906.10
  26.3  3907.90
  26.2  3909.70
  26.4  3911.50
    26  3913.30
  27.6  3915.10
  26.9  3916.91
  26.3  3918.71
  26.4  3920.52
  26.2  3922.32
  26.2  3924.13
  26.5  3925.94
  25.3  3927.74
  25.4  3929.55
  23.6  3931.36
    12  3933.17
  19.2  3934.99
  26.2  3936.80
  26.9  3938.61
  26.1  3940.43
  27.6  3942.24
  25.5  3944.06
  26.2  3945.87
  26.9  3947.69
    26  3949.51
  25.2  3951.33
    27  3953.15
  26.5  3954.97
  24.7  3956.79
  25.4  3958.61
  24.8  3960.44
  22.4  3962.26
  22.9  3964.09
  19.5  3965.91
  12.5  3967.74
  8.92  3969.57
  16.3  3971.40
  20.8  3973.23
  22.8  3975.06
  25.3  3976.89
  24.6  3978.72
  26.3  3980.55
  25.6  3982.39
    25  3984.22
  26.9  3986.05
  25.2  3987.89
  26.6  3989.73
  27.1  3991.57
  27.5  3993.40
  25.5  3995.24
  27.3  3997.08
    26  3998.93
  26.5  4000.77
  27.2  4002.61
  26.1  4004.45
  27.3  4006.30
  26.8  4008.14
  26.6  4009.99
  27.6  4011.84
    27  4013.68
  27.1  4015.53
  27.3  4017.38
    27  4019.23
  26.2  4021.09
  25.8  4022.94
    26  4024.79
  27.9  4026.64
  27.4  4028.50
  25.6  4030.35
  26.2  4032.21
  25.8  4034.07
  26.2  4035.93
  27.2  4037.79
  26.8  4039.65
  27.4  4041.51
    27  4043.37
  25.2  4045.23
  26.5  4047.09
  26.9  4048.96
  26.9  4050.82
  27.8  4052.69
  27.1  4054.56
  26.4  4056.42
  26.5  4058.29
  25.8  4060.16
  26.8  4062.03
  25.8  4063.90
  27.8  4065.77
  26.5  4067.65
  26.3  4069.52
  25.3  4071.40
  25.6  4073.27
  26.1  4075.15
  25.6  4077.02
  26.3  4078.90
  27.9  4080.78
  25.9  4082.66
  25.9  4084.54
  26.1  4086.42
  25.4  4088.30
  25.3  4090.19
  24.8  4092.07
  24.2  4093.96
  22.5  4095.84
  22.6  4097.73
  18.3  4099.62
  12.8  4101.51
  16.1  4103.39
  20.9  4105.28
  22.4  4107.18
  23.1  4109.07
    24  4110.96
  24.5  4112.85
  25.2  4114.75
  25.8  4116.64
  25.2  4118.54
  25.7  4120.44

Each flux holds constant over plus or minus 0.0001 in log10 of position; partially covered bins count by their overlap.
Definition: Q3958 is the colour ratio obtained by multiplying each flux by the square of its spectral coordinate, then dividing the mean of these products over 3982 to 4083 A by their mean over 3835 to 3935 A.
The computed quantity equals 1.2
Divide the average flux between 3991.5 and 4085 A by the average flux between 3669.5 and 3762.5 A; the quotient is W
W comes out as 1.37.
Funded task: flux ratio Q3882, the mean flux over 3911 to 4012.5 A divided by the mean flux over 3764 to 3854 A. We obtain 1.09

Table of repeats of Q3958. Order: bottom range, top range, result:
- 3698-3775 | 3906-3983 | 1.37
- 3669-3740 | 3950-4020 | 1.50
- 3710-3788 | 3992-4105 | 1.47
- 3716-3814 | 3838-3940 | 1.24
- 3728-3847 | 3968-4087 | 1.35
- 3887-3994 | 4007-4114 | 1.13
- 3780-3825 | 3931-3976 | 1.04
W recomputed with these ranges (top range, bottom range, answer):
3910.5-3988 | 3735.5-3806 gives 1.15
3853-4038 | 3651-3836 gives 1.20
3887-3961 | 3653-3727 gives 1.27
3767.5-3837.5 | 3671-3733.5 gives 1.16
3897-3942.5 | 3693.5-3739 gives 1.33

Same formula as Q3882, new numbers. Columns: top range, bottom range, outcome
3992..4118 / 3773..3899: 1.10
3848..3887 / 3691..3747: 1.32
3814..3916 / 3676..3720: 1.26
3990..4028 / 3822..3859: 1.17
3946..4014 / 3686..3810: 1.21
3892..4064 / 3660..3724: 1.33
